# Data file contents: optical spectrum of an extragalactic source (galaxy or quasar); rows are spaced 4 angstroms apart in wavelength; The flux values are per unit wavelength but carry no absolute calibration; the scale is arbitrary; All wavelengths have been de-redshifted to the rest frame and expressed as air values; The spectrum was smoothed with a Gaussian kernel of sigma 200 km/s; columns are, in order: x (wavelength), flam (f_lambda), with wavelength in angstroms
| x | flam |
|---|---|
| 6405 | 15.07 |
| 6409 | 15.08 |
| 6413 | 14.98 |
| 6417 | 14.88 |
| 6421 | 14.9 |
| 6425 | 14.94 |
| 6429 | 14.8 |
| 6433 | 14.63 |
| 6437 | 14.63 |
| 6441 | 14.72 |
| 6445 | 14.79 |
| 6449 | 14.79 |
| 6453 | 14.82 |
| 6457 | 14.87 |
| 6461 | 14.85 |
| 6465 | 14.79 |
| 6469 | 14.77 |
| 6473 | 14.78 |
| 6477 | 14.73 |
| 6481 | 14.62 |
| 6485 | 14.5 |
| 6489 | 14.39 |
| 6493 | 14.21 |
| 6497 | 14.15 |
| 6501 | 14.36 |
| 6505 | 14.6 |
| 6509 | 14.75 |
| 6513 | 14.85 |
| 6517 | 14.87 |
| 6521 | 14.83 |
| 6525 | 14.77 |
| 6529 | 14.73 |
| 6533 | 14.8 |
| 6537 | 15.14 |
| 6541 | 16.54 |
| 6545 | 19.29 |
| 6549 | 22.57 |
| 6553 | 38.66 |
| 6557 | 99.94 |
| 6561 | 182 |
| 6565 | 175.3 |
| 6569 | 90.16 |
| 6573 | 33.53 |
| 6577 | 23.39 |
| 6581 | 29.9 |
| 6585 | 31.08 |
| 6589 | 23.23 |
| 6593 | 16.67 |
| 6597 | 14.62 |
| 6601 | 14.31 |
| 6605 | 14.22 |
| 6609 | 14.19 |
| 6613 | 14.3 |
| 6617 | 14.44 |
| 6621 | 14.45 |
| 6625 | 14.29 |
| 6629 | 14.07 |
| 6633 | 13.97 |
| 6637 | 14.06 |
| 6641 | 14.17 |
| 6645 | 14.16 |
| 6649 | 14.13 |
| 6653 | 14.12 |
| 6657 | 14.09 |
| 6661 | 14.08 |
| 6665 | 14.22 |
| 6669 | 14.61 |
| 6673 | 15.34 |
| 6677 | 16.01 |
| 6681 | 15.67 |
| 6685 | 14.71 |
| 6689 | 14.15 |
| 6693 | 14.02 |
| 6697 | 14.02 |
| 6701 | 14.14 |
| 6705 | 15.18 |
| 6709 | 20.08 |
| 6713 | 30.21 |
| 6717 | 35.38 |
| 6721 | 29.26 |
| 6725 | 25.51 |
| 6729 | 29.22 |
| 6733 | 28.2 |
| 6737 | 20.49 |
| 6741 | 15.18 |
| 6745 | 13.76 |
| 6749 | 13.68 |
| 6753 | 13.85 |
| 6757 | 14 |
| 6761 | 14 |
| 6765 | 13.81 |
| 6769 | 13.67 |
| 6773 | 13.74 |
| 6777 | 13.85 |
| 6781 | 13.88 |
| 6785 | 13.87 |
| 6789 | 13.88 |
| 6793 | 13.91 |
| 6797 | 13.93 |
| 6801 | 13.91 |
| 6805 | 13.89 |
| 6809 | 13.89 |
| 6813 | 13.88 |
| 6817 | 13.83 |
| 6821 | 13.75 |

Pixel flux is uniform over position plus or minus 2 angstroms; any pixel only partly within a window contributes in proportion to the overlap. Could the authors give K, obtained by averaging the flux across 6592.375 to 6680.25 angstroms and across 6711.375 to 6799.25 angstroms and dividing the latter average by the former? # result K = 1.3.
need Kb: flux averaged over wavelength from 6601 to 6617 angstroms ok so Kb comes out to 14.3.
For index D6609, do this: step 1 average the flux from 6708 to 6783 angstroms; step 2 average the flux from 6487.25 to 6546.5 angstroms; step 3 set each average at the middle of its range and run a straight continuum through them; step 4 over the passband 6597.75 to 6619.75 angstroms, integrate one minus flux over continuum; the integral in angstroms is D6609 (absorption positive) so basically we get 3.3 angstroms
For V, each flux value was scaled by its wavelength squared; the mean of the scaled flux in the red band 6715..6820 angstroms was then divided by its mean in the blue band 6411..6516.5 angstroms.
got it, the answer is 1.3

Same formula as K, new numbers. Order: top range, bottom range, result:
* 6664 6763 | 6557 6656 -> 0.53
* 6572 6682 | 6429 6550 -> 1.11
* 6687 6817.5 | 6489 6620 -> 0.53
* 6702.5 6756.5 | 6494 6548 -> 1.44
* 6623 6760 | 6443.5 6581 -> 0.56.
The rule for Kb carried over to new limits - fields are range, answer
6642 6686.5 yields 14.6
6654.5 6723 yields 17.9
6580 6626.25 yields 17.8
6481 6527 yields 14.6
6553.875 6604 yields 59.7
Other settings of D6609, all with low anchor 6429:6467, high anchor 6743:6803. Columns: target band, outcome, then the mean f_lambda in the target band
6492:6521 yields 0.1 angstroms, 14.6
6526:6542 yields -0.7 angstroms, 15.2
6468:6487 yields 0.0 angstroms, 14.7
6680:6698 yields -0.5 angstroms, 14.5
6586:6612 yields -4.3 angstroms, 16.7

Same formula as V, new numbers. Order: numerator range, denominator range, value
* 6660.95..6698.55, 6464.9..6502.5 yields 1.08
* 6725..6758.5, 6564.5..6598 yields 0.45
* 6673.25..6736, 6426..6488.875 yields 1.53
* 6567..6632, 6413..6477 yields 1.65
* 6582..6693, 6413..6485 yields 1.11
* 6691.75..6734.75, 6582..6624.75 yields 1.39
